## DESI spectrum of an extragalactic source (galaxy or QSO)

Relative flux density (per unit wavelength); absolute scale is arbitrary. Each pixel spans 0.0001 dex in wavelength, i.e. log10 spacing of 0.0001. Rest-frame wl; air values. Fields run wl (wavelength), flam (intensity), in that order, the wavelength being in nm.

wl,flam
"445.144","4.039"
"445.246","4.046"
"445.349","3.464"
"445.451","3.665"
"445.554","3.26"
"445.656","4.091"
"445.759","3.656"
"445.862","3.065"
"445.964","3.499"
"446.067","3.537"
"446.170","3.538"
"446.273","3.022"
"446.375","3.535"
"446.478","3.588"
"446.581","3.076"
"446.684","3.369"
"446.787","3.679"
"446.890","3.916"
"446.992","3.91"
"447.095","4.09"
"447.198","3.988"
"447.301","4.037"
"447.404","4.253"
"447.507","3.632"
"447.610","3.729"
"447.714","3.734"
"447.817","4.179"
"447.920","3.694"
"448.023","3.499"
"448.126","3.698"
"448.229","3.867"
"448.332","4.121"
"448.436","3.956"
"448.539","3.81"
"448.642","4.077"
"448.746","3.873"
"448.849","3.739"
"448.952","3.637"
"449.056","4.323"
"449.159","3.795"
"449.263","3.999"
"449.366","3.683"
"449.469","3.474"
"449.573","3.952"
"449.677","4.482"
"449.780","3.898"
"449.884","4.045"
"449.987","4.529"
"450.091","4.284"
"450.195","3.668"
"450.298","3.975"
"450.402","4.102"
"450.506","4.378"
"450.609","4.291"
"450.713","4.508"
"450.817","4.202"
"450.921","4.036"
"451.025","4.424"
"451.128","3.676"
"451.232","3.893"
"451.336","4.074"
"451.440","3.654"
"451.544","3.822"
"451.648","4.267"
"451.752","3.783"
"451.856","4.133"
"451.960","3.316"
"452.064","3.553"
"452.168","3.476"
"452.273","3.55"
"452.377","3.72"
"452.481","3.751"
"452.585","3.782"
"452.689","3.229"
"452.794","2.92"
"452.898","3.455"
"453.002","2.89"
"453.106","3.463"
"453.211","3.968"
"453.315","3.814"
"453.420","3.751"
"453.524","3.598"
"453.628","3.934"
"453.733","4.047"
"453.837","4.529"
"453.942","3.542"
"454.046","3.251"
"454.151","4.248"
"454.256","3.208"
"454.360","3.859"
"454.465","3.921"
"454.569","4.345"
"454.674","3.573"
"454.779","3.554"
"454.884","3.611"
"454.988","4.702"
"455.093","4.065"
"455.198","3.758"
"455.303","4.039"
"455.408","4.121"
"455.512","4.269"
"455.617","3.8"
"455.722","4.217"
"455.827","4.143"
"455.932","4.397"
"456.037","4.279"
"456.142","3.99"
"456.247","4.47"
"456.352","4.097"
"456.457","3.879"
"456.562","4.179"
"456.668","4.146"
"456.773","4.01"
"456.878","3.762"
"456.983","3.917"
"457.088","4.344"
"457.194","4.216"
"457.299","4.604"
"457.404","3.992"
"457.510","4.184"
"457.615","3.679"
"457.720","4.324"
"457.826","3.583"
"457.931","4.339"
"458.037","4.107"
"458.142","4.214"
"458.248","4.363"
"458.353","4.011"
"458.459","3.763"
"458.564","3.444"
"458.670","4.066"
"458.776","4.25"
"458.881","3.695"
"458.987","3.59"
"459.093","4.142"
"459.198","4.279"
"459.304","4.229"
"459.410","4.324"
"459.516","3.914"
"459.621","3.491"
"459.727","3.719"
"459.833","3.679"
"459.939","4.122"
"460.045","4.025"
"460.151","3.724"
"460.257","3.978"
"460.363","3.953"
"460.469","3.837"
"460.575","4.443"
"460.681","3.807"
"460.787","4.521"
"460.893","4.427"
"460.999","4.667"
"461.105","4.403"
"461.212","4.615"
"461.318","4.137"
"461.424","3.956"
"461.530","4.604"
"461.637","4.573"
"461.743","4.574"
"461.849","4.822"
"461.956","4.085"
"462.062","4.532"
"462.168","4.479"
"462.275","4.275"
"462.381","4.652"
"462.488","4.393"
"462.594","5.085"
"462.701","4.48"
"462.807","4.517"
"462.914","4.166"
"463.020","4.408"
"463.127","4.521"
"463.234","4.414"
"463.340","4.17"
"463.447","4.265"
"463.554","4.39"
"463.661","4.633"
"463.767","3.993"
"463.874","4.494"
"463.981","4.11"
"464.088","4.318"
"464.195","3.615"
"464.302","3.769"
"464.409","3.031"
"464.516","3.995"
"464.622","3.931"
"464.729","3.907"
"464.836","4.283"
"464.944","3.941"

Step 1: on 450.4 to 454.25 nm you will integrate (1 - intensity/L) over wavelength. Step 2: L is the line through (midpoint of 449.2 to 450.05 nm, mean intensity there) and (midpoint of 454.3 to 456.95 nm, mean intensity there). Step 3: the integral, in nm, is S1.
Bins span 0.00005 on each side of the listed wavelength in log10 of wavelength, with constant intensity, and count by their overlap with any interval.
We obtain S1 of 0.21 nm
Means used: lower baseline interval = 4.01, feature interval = 3.8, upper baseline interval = 4.04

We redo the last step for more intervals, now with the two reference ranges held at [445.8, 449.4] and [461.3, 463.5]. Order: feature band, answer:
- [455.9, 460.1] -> 0.19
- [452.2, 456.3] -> 0.22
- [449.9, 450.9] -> -0.08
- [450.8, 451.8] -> -0.01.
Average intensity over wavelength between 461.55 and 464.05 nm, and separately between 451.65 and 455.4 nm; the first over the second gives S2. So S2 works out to 1.19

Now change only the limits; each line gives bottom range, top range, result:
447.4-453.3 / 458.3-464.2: 1.09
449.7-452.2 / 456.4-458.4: 1.02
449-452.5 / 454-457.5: 1.02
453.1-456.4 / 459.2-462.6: 1.07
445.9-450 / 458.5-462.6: 1.10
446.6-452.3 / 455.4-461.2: 1.04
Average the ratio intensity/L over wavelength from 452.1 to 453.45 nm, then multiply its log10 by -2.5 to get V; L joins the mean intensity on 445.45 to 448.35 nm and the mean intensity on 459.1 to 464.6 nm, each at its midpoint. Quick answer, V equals 0.11 mag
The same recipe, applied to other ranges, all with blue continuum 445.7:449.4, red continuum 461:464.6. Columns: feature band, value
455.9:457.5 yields -0.02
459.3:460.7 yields 0.07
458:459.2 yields 0.05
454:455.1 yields 0.05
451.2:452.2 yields 0.03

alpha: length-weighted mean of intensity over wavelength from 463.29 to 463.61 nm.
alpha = 4.27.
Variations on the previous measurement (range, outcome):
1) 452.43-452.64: 3.77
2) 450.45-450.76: 4.39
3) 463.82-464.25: 4.13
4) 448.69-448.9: 3.8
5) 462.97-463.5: 4.35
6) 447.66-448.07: 3.77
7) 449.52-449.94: 4.1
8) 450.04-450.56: 4.09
